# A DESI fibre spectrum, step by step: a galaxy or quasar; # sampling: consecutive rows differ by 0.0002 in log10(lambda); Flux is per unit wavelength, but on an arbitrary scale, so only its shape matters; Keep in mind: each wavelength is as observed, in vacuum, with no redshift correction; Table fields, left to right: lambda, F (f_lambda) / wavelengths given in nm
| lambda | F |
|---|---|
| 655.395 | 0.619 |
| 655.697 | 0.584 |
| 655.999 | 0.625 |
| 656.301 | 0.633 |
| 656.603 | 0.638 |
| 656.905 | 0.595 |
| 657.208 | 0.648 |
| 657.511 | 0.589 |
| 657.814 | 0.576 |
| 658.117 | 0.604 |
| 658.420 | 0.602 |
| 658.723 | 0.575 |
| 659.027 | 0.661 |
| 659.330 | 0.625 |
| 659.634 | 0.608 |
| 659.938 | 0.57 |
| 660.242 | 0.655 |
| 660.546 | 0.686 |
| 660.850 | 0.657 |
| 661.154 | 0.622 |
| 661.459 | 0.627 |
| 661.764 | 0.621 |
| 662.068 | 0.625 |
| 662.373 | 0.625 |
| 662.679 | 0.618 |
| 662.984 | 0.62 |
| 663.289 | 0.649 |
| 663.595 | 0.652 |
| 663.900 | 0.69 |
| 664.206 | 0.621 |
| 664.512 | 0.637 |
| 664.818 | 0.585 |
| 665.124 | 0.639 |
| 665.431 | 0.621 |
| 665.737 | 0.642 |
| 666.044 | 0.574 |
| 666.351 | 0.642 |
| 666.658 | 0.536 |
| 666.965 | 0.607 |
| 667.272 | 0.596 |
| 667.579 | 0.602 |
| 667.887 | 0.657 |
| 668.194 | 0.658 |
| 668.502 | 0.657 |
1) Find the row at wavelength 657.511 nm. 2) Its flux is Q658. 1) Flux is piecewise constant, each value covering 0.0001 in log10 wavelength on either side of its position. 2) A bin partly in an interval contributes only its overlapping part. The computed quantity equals 0.589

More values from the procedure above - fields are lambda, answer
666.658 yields 0.536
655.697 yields 0.584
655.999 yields 0.625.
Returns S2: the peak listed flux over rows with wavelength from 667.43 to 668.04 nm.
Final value 0.657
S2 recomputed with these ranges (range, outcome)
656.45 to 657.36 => 0.648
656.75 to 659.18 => 0.661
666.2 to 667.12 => 0.642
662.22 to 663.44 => 0.649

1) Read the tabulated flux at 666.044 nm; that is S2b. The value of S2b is 0.574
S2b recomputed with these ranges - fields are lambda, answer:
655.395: 0.619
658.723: 0.575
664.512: 0.637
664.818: 0.585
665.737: 0.642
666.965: 0.607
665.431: 0.621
